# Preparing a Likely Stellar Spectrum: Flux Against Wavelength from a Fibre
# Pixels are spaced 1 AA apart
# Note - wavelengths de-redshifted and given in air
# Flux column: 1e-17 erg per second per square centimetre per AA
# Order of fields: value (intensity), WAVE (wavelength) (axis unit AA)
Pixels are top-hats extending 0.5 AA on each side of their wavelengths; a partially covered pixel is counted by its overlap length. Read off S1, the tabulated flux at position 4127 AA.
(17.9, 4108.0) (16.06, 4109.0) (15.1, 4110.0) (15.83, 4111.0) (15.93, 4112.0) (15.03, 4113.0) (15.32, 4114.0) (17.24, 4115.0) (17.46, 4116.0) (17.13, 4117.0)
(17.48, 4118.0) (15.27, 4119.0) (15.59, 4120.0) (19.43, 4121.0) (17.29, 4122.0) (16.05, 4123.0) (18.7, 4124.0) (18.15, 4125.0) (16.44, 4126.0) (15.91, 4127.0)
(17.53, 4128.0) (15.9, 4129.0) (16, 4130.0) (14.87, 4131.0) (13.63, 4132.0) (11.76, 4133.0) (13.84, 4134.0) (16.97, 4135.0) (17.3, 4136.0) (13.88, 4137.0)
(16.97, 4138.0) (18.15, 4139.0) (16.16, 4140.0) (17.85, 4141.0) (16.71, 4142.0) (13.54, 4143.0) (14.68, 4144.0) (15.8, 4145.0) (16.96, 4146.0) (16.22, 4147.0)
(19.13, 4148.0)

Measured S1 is 15.91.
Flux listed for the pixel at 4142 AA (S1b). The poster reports 16.71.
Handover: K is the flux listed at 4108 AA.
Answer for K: 17.9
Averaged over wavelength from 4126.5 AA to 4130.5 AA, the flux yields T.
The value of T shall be 16.3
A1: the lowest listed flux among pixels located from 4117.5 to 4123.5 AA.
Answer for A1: 15.27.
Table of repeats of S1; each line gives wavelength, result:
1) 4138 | 16.97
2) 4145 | 15.8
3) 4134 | 13.84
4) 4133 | 11.76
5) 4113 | 15.03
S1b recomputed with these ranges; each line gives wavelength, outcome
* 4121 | 19.43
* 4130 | 16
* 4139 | 18.15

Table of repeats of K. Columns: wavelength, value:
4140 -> 16.16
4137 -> 13.88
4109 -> 16.06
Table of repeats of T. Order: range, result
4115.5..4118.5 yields 17.4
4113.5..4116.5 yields 16.7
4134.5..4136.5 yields 17.1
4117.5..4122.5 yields 17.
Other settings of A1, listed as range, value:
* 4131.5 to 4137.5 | 11.76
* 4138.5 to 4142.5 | 16.16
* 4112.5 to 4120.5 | 15.03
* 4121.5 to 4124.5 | 16.05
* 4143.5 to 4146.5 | 14.68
